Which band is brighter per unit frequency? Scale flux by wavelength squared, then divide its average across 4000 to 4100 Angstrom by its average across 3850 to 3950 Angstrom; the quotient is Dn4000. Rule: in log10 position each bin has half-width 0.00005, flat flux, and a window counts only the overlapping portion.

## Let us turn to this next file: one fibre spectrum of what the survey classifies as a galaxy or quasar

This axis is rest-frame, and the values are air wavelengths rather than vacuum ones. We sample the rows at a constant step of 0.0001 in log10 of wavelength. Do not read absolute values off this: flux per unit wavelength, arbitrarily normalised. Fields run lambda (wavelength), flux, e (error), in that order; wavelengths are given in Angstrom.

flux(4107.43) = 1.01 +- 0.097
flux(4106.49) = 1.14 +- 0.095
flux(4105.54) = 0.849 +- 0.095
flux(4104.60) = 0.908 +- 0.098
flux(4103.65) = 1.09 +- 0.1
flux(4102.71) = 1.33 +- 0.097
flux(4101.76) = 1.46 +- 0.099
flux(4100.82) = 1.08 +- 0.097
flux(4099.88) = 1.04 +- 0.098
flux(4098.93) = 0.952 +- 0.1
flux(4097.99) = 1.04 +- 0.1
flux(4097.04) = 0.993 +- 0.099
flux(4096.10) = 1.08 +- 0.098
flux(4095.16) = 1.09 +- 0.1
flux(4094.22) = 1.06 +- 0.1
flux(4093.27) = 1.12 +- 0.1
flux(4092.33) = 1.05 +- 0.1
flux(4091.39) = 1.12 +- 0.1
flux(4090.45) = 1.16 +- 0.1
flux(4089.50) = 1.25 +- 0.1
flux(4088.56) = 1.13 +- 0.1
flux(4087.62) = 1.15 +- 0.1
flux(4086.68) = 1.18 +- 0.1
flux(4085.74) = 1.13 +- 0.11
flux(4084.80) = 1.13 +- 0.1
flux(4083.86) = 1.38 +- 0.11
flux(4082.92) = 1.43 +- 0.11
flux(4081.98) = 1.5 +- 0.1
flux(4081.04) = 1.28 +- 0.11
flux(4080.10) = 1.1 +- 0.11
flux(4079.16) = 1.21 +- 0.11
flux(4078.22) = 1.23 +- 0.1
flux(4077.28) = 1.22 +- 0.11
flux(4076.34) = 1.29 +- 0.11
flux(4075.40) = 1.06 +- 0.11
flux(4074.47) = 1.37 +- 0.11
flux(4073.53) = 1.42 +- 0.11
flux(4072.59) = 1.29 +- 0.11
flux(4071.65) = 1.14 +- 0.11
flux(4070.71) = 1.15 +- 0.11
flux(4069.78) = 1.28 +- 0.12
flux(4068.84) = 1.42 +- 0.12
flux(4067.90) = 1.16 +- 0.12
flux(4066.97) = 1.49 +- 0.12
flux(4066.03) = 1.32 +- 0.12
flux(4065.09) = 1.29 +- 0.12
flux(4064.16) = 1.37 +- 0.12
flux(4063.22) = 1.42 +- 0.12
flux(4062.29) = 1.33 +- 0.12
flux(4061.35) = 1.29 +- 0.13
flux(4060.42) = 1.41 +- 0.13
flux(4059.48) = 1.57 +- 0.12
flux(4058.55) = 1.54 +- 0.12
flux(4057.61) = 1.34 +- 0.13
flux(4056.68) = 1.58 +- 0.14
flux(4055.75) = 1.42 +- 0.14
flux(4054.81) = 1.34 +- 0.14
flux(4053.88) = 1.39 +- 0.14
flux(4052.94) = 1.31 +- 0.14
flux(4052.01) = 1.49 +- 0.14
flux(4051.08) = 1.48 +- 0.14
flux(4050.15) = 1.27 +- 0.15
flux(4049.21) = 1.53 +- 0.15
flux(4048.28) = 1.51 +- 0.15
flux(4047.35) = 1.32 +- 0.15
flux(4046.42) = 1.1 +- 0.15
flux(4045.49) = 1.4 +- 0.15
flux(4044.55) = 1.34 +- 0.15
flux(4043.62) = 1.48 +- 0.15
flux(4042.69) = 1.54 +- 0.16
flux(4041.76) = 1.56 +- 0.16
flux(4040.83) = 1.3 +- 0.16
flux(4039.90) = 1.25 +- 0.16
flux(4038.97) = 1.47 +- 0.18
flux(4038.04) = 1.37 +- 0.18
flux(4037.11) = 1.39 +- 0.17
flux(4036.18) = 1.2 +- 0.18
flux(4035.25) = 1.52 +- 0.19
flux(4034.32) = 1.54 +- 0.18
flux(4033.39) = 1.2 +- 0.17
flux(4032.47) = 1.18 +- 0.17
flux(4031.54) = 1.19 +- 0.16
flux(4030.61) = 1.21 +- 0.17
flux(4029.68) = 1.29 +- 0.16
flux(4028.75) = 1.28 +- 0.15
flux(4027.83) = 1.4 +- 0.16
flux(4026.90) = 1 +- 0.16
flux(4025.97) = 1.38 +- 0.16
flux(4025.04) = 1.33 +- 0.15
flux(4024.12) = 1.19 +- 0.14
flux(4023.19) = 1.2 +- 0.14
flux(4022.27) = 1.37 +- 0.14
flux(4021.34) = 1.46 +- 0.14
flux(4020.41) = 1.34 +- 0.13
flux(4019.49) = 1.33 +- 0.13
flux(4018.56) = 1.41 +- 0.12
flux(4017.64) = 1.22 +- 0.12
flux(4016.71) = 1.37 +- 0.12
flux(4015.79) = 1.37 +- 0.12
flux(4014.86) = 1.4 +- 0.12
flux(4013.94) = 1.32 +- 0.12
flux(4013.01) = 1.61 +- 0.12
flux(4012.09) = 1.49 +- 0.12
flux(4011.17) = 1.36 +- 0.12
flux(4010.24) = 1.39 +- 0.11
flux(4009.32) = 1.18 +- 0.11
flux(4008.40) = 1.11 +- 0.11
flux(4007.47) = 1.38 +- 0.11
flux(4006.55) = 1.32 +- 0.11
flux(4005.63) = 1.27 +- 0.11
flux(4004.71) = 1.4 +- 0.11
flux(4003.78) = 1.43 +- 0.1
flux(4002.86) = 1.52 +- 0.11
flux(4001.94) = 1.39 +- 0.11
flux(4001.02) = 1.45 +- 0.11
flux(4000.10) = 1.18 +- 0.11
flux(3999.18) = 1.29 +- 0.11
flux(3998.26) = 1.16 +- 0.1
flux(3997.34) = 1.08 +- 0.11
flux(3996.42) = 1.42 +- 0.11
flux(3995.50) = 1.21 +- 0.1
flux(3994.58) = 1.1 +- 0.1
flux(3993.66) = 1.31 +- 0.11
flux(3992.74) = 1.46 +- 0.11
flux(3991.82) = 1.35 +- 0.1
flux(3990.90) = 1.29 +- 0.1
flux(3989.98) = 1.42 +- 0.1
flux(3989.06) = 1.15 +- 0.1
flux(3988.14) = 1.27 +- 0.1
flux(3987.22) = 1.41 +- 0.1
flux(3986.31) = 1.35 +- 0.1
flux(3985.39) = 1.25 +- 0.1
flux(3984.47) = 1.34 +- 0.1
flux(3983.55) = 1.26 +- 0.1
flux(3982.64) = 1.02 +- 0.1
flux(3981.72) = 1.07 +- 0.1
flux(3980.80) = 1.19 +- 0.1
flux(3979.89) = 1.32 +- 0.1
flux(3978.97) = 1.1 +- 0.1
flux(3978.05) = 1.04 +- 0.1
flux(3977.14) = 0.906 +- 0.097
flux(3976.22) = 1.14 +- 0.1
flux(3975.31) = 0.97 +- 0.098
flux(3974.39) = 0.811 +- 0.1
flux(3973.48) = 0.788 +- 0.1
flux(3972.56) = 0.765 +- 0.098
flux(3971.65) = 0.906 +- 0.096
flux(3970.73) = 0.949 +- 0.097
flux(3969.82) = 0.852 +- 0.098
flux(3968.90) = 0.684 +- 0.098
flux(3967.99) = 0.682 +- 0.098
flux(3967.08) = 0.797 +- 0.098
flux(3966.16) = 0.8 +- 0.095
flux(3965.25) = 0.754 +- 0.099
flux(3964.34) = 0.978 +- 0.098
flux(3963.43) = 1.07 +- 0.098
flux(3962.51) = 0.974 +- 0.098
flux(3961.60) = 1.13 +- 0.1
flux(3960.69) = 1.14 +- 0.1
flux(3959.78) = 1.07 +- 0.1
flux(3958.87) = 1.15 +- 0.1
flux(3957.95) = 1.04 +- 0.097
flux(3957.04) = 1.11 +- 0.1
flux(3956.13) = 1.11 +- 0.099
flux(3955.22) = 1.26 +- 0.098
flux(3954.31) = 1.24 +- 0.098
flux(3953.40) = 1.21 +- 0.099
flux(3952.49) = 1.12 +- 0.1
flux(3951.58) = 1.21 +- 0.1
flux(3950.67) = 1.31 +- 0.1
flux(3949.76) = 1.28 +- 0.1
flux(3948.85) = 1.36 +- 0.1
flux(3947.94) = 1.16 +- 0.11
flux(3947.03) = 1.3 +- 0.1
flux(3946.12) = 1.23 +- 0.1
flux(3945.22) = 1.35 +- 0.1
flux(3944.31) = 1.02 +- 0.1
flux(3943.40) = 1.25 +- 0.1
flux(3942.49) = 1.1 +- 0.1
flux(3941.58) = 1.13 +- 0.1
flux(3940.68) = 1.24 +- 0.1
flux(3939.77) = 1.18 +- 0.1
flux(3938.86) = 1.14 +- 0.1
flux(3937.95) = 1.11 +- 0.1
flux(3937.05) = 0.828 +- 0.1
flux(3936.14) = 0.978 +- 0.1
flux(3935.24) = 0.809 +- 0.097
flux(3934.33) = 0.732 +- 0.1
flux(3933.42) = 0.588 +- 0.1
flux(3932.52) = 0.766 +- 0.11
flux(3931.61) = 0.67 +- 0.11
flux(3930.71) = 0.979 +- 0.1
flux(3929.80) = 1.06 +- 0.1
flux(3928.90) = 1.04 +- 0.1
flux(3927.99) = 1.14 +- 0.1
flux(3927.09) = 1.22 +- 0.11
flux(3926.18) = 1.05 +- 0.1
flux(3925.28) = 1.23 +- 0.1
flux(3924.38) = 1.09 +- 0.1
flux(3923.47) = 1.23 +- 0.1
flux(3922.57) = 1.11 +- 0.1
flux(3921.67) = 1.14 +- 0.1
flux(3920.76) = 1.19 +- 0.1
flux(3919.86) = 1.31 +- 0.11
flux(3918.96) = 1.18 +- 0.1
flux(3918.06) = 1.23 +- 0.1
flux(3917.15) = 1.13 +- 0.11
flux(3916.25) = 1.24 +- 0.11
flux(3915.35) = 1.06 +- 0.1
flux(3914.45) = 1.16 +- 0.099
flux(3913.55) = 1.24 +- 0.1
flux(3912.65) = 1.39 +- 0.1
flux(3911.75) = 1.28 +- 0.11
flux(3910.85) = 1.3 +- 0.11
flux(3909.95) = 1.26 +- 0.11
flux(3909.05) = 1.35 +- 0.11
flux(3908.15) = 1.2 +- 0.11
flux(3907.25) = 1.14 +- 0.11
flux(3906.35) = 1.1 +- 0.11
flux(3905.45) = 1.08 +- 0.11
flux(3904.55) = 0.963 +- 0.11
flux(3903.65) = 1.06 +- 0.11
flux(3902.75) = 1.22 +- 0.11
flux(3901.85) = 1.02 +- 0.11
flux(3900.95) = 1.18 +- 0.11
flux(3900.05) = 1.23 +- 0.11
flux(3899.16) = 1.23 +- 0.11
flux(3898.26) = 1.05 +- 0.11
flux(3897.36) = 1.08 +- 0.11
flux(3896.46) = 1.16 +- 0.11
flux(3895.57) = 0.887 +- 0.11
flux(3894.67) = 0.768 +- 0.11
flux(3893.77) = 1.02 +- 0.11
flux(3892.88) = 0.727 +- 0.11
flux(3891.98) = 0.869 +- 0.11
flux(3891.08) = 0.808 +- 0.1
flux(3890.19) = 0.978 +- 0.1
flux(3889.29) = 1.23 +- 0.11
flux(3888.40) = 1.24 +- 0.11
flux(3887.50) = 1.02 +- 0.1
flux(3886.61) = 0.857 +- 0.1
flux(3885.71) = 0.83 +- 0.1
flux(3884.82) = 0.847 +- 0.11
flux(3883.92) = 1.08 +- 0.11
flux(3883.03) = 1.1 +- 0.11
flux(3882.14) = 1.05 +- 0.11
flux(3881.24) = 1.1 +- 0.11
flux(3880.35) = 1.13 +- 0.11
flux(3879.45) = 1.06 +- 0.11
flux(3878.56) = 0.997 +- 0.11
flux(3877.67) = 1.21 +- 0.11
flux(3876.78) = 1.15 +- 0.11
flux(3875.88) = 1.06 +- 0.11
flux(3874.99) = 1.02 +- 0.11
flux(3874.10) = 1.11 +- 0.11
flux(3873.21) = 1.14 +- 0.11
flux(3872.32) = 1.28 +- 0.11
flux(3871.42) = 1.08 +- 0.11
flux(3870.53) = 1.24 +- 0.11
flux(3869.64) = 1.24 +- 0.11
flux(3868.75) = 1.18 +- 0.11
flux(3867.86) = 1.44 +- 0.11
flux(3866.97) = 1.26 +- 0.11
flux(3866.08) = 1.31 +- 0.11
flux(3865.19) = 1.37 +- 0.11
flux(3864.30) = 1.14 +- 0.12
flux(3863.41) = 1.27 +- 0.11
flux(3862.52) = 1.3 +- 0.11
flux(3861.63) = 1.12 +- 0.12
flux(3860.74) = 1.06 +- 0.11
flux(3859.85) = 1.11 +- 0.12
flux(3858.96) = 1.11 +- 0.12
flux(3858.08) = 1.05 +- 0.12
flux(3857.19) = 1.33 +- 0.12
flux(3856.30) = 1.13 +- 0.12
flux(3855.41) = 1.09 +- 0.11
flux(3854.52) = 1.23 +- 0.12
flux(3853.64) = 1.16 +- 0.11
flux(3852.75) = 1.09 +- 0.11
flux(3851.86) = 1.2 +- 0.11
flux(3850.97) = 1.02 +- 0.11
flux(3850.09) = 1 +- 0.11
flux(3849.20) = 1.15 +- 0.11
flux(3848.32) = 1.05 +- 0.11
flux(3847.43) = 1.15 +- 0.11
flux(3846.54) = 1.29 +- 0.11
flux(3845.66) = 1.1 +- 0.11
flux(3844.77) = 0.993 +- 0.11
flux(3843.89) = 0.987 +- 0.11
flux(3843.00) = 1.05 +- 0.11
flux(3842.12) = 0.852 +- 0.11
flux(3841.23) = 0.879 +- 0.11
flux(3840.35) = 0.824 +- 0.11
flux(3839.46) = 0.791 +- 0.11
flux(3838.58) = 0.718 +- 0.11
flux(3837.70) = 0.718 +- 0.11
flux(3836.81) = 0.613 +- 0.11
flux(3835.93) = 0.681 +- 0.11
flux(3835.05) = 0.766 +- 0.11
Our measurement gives 1.3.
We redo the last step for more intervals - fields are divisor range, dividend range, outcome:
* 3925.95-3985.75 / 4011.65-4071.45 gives 1.35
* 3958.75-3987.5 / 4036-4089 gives 1.37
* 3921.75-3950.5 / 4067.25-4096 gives 1.21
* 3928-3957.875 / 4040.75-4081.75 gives 1.31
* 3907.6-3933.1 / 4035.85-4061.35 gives 1.30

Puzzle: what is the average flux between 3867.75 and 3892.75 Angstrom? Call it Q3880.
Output 1.07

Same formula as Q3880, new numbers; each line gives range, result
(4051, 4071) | 1.38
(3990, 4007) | 1.32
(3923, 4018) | 1.15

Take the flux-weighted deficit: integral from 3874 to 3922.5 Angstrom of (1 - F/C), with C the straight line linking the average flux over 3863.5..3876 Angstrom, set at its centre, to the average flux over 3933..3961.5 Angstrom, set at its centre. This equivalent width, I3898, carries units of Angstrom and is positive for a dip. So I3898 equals 3.2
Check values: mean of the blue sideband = 1.21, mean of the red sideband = 1.12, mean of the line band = 1.1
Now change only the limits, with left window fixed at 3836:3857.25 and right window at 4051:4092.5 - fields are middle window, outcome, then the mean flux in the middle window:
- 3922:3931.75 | 0.2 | 1.09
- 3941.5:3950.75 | -0.7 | 1.23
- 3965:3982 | 3.6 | 0.923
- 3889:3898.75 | 1.0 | 0.958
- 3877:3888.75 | 0.1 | 1.04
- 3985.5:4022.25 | -3.6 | 1.33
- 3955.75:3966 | 1.0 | 1.04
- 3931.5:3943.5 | 1.7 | 0.966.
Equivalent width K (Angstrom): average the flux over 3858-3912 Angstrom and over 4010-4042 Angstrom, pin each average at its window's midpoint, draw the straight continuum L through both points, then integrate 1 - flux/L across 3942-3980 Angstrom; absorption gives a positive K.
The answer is 5.4 Angstrom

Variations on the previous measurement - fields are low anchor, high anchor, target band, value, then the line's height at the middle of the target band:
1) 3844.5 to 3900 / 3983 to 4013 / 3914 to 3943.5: 3.2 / 1.2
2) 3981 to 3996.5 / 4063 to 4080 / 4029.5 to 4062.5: -2.7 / 1.28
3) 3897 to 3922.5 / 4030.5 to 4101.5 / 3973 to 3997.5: 0.9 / 1.23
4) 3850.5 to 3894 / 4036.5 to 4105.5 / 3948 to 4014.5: 1.9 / 1.2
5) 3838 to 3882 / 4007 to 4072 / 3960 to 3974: 4.1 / 1.26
